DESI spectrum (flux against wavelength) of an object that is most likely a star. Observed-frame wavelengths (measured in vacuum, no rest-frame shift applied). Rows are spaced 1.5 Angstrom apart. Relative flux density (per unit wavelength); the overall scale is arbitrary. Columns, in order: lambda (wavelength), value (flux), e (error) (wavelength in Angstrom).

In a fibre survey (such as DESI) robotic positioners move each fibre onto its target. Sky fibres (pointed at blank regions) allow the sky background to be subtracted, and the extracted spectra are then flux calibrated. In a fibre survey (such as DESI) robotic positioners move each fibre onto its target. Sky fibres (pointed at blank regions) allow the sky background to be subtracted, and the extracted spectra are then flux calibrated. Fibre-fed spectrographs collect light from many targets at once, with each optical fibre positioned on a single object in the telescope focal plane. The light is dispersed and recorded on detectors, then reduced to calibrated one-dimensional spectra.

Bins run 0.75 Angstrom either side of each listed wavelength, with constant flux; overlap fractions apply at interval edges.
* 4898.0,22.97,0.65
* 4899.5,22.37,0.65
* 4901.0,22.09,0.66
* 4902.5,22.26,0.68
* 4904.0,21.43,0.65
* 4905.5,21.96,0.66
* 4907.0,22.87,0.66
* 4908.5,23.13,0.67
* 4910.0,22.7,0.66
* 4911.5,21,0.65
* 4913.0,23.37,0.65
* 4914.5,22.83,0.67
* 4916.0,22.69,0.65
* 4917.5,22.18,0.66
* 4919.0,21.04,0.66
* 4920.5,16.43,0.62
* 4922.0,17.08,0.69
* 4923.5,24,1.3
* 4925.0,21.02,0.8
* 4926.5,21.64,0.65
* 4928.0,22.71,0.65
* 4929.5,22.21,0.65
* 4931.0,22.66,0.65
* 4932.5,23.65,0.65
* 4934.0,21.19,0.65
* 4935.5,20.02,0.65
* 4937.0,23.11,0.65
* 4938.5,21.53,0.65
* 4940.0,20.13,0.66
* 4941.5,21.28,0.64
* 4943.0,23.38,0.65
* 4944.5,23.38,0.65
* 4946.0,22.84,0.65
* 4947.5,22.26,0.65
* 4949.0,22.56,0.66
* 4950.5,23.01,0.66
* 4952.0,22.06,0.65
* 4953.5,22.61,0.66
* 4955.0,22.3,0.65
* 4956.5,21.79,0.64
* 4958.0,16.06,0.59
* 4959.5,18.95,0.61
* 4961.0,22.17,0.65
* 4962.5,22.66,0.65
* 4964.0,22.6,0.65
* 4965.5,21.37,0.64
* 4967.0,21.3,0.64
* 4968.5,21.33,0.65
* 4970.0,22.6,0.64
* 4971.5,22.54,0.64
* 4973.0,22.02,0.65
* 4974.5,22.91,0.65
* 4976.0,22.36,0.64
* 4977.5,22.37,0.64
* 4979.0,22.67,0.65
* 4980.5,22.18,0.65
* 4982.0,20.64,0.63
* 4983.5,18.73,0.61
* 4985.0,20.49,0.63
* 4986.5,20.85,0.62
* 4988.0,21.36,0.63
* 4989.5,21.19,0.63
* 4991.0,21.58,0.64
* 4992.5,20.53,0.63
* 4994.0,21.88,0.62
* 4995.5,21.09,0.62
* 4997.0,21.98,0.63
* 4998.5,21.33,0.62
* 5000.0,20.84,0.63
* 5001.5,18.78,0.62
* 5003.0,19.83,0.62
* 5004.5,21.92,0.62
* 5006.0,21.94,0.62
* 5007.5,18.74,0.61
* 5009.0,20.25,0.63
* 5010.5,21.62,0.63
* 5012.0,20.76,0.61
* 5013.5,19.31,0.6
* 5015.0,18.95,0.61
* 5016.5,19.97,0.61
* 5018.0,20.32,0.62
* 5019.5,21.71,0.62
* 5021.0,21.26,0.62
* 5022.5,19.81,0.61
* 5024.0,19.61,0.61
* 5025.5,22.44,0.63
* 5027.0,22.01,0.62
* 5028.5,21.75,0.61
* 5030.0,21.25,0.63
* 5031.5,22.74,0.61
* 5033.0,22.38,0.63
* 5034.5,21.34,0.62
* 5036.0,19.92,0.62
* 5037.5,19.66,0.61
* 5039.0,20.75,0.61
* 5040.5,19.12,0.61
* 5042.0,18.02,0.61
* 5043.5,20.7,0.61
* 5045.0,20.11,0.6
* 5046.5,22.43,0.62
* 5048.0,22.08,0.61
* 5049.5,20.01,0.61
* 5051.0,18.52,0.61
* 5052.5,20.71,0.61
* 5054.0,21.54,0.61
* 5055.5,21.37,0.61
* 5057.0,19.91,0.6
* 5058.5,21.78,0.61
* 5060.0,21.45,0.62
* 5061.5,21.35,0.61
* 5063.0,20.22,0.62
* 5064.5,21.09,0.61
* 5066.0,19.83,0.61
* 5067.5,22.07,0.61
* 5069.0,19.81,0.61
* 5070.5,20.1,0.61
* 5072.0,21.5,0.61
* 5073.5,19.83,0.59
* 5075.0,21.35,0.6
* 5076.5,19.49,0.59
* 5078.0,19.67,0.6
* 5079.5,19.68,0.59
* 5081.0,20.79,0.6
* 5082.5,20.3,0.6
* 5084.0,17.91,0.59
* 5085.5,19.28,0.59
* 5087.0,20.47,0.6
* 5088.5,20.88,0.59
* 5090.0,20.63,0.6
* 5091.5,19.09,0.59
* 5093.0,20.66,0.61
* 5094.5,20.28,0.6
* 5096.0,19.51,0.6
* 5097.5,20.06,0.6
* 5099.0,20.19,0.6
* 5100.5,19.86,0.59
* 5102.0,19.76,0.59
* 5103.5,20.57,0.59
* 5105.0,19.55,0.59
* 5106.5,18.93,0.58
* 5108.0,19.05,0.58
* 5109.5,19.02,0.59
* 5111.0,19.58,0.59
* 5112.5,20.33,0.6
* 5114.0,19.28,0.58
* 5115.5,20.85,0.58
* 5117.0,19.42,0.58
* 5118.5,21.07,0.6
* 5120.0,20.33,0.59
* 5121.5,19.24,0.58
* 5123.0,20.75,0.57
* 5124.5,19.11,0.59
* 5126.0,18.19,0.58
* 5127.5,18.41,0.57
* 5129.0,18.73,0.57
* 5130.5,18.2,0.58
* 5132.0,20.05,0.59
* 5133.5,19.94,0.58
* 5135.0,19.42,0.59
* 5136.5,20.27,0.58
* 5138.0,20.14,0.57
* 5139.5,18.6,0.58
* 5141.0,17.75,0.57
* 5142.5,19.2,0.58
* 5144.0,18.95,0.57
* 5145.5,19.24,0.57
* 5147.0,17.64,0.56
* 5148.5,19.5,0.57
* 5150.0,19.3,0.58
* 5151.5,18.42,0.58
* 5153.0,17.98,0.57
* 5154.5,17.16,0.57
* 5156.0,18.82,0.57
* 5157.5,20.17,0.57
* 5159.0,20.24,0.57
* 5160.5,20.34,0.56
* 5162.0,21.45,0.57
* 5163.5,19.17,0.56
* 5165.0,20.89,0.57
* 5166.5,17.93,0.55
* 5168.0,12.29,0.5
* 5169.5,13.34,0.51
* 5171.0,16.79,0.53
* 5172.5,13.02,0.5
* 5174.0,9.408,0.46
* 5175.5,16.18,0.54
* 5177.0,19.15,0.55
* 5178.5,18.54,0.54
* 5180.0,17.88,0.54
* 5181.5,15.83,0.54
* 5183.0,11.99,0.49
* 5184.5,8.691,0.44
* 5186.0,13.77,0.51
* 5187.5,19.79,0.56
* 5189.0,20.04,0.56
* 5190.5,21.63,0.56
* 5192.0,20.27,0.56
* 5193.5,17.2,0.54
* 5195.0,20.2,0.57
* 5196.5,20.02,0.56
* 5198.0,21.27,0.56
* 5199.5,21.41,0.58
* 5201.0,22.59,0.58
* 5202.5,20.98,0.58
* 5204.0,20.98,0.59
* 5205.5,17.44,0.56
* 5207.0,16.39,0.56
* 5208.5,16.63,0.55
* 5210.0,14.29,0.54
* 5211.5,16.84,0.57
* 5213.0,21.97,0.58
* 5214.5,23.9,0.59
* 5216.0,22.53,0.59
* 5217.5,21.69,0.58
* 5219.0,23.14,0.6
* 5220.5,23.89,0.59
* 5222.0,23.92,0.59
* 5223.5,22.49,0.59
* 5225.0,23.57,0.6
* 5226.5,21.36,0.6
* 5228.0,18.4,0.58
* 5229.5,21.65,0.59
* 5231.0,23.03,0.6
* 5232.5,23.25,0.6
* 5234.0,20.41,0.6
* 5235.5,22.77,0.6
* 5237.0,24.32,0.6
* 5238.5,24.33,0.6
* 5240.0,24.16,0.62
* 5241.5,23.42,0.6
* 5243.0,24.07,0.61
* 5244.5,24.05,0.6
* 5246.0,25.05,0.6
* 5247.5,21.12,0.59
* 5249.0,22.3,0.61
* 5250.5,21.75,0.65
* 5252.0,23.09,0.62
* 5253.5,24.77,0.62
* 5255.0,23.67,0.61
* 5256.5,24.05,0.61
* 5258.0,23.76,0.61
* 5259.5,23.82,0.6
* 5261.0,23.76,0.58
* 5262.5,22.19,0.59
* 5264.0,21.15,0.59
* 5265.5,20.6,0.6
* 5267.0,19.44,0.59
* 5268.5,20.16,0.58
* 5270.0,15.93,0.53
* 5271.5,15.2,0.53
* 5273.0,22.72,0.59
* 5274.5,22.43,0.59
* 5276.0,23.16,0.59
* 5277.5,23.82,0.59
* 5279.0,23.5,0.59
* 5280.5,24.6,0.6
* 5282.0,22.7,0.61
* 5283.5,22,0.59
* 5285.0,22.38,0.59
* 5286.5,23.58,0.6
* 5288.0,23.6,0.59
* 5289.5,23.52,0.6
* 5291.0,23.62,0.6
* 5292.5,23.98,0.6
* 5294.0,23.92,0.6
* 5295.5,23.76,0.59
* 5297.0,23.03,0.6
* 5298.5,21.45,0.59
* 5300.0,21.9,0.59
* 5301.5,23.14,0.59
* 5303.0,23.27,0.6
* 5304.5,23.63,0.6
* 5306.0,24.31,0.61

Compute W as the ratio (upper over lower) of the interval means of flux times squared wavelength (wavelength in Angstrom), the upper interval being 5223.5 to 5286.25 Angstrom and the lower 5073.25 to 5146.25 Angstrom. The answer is 1.20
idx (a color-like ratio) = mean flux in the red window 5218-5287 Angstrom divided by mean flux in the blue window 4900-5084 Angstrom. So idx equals 1.06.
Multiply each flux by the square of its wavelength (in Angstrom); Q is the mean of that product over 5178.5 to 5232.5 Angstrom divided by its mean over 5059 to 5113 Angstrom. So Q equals 1.03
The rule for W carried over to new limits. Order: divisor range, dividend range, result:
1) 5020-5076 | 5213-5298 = 1.18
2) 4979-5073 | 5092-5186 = 0.93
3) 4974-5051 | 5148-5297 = 1.07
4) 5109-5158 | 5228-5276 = 1.21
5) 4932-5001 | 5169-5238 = 0.98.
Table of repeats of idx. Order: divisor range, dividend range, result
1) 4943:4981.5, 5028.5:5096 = 0.93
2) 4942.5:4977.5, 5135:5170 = 0.85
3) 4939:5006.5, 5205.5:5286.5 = 1.02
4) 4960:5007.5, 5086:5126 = 0.93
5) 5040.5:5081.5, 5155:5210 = 0.87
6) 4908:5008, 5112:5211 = 0.85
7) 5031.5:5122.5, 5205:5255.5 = 1.08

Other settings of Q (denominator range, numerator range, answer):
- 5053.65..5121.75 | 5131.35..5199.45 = 0.92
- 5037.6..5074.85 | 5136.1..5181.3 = 0.91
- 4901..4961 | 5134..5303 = 1.06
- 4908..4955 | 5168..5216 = 0.89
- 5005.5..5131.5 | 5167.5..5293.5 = 1.09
